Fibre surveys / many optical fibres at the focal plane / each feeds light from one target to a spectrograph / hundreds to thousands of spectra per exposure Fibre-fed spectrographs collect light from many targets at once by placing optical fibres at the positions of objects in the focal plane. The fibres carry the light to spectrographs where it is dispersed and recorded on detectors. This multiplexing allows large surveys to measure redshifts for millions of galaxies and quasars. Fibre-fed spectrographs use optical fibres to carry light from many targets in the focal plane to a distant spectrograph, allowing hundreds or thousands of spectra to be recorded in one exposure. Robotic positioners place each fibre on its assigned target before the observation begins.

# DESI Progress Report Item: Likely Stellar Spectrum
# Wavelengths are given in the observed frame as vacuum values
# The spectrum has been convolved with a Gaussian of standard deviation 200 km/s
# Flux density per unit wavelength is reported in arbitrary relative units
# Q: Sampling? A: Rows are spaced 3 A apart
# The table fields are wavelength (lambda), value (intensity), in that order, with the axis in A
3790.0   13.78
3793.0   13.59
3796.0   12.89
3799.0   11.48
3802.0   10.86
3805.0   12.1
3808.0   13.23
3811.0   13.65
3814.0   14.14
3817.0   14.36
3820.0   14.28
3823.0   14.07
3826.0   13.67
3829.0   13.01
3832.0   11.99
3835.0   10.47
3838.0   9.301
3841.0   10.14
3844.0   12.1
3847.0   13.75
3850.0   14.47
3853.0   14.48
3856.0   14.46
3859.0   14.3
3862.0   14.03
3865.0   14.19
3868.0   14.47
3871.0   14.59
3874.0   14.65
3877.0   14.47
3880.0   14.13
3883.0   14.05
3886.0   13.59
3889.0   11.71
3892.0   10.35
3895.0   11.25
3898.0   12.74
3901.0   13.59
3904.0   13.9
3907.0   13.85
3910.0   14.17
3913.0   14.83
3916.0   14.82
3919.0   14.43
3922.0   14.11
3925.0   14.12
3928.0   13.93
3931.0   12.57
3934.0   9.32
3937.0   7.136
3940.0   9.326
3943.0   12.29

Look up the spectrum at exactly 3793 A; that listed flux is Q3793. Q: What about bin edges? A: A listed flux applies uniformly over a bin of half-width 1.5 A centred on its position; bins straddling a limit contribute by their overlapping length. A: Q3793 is 13.59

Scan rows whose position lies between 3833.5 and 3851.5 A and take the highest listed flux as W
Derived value 14.47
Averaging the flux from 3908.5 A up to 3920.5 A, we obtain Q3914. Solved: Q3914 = 14.6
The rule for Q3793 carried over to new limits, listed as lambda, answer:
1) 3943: 12.29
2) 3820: 14.28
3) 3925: 14.12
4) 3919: 14.43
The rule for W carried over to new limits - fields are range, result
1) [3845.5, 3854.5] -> 14.48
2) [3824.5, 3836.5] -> 13.67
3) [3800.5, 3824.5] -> 14.36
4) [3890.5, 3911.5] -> 14.17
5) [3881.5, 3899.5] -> 14.05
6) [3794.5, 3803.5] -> 12.89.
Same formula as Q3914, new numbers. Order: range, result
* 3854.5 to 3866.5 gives 14.2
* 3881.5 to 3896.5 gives 12.2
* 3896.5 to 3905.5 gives 13.4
